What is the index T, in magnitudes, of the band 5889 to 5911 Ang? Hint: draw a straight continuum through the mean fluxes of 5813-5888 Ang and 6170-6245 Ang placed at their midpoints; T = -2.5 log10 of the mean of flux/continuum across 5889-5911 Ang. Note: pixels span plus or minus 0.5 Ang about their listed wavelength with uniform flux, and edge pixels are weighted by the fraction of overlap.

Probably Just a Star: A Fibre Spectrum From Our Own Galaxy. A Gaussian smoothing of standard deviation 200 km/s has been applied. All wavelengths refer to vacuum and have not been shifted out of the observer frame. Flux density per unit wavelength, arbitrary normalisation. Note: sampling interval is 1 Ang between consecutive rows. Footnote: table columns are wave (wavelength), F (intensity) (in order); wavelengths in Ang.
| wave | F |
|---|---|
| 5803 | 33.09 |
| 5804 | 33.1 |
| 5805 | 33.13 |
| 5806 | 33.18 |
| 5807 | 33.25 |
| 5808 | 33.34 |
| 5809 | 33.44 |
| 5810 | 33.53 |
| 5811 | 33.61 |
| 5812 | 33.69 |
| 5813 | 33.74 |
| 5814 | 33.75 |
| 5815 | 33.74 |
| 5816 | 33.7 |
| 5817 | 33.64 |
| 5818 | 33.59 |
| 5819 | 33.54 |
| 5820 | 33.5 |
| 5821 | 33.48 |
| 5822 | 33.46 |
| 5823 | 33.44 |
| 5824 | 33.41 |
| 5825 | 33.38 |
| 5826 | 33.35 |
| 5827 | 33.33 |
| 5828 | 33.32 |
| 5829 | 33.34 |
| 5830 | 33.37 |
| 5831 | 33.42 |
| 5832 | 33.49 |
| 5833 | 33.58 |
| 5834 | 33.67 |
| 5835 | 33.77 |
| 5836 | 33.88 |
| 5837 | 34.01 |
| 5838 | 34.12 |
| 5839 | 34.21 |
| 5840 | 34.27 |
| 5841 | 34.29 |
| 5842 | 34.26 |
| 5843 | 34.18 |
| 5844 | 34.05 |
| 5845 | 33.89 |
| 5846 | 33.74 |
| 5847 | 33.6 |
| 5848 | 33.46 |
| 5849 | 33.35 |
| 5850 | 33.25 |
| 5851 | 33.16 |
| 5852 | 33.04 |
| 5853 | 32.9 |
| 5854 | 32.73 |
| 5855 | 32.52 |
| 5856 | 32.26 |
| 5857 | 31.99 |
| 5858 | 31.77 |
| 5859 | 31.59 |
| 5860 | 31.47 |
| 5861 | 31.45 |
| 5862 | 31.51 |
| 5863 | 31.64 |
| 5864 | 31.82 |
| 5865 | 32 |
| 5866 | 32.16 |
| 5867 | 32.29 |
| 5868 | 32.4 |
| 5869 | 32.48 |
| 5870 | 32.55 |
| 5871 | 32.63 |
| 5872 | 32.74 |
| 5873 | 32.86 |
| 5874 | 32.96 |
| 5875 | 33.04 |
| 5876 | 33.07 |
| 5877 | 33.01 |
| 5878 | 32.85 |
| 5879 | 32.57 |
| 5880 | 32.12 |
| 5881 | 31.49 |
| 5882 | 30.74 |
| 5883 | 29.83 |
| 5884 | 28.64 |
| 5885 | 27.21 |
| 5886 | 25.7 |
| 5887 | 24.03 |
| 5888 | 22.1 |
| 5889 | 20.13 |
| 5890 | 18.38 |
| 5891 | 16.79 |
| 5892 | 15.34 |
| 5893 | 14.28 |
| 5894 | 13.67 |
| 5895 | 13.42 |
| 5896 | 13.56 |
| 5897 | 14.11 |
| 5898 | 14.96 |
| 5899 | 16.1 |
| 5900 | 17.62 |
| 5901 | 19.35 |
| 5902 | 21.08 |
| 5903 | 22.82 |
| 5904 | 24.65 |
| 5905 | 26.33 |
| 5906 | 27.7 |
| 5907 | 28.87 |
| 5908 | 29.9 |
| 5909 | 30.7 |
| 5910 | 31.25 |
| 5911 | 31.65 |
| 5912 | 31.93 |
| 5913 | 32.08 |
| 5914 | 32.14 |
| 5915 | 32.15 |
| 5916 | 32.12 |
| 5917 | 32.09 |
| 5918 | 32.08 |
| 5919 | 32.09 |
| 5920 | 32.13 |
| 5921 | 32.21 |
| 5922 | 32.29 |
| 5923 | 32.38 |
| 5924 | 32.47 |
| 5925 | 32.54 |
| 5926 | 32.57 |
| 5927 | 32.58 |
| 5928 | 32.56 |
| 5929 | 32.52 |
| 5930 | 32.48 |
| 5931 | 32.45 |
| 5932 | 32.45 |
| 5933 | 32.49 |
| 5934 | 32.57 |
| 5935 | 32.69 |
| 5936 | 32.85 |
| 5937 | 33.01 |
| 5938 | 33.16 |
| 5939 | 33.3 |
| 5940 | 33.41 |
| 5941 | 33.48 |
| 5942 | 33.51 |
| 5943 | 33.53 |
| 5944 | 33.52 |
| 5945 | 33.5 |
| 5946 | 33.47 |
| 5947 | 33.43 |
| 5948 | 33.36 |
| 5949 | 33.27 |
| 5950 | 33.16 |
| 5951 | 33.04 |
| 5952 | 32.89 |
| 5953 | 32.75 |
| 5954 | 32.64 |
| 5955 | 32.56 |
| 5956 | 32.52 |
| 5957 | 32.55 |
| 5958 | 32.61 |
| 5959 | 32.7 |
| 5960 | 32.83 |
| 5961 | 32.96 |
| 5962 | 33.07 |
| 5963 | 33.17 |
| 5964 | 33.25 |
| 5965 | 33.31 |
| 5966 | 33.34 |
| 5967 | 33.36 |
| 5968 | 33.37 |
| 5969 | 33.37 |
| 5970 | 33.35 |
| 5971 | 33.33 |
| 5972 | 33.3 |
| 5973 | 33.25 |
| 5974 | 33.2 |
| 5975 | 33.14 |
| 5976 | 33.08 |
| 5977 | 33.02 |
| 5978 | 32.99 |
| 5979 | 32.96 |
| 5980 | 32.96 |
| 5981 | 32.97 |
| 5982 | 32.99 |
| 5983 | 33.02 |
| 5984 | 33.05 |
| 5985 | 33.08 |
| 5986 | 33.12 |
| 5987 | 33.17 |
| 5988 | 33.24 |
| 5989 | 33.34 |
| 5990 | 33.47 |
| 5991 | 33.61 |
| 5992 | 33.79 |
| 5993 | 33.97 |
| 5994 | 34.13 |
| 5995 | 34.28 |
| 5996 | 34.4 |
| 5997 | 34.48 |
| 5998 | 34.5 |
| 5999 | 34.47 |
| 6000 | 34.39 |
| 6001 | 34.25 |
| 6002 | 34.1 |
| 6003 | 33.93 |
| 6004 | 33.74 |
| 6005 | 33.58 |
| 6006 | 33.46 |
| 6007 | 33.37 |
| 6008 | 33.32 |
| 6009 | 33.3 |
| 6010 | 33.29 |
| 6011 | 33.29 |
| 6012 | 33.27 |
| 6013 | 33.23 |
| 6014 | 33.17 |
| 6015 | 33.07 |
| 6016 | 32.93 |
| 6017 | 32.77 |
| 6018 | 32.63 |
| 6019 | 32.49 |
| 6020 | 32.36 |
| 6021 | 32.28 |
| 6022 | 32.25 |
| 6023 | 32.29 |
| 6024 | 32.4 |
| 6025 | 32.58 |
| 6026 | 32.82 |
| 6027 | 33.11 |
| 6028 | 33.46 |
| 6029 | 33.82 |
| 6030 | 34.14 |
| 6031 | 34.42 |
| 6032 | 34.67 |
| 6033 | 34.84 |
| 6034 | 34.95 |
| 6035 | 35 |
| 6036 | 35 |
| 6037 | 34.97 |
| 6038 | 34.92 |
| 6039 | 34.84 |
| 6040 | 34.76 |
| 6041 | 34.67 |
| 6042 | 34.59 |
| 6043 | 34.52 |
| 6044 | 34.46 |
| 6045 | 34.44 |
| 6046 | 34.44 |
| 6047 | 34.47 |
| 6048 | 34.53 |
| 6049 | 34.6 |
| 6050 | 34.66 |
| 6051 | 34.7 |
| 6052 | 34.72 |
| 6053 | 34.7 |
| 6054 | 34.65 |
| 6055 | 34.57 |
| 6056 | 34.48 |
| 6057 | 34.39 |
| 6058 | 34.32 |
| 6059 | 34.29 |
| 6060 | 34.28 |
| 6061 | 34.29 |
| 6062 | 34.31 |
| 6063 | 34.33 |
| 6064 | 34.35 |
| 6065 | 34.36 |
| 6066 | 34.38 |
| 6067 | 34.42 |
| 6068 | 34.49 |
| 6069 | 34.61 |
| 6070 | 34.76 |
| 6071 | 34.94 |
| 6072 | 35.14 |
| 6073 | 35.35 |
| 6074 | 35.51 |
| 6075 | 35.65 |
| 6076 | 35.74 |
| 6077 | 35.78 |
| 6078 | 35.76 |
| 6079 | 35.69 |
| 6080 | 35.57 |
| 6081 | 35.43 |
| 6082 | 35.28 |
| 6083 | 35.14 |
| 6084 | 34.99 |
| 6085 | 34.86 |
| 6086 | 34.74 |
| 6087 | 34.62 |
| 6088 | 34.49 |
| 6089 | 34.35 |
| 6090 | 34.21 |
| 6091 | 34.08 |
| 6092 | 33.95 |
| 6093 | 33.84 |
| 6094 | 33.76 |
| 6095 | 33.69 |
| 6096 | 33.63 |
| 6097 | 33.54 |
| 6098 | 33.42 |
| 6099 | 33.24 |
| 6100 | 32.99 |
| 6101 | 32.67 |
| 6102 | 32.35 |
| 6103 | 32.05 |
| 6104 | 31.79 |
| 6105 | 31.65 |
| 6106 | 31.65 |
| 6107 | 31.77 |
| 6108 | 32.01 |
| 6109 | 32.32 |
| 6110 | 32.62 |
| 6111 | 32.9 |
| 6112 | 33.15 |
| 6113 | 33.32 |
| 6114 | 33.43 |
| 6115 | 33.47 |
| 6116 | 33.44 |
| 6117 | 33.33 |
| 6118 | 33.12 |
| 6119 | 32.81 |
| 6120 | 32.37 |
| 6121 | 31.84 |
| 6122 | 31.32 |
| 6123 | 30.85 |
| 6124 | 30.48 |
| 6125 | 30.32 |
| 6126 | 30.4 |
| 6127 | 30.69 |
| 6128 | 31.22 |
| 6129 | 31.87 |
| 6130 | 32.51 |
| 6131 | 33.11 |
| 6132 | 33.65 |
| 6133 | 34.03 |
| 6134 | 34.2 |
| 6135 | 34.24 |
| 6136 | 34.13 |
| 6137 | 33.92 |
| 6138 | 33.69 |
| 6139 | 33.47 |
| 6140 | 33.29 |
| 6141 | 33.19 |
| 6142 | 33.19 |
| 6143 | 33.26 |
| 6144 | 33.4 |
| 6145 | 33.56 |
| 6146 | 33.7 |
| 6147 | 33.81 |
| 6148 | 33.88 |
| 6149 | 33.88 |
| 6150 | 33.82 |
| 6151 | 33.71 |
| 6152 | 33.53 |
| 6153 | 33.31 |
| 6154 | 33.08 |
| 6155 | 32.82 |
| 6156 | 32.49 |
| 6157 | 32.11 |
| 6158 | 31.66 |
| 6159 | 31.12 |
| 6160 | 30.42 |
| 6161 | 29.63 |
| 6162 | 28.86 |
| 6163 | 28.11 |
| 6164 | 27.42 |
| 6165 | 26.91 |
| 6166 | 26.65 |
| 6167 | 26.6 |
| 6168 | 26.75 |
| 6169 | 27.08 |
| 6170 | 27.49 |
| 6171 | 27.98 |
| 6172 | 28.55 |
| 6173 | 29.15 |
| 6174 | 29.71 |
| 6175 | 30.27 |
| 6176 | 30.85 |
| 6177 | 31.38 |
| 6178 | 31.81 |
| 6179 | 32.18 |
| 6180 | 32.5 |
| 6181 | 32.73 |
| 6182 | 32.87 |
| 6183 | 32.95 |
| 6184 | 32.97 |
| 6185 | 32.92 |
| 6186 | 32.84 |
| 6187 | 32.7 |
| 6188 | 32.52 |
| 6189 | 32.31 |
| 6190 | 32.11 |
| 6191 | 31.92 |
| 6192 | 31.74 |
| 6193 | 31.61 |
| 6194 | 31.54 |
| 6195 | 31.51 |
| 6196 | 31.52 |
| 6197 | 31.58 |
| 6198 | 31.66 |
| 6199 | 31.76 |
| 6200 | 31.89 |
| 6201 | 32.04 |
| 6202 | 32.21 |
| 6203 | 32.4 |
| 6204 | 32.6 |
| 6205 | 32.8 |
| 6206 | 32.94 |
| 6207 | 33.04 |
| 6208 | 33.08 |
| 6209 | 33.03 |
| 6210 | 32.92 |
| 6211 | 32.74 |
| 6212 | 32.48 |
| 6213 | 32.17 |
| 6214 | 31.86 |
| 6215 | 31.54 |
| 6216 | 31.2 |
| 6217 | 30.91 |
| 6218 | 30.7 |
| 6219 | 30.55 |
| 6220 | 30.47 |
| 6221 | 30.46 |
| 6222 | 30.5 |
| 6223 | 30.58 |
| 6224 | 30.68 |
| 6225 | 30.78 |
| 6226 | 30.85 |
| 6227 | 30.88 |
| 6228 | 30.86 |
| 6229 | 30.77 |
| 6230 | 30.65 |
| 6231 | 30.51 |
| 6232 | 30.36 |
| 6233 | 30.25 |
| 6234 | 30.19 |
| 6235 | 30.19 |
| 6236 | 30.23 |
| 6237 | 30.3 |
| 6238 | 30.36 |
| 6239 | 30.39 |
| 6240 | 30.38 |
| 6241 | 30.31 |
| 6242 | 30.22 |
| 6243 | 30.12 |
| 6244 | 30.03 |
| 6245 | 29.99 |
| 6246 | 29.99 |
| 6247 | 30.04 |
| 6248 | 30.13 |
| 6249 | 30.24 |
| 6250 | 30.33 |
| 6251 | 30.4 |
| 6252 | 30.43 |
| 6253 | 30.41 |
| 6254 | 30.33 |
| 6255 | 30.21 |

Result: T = 0.48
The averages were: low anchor 32.6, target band 20.8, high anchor 31.3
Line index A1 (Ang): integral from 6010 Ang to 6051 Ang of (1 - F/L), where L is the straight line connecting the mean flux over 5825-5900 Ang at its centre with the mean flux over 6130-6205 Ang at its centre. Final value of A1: -3.9 Ang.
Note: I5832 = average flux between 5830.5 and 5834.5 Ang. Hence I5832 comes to 33.5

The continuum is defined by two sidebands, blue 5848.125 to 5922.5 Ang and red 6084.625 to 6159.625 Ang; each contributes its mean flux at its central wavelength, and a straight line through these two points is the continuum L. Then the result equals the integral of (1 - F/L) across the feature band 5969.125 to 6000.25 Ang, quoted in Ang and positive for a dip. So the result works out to -3.3 Ang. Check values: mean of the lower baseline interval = 28.3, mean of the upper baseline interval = 33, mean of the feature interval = 33.5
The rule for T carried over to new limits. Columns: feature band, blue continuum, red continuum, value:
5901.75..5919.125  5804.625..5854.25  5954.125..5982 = 0.13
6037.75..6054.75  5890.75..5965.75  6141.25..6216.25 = -0.14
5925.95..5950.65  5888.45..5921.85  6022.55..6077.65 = -0.23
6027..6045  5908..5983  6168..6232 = -0.07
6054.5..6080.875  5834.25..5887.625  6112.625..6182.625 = -0.10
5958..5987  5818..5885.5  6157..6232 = -0.03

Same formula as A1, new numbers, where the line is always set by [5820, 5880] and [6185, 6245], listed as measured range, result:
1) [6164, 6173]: 1.21 Ang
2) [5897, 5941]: 4.01 Ang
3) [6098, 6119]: -0.54 Ang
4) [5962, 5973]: -0.27 Ang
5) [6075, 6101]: -2.06 Ang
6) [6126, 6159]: -1.47 Ang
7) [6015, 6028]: -0.15 Ang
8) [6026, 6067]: -2.95 Ang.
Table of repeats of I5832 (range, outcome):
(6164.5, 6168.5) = 26.7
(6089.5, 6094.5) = 34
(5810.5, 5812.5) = 33.6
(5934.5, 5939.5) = 33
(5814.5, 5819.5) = 33.6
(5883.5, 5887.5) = 26.4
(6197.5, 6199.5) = 31.7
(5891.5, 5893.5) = 14.8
